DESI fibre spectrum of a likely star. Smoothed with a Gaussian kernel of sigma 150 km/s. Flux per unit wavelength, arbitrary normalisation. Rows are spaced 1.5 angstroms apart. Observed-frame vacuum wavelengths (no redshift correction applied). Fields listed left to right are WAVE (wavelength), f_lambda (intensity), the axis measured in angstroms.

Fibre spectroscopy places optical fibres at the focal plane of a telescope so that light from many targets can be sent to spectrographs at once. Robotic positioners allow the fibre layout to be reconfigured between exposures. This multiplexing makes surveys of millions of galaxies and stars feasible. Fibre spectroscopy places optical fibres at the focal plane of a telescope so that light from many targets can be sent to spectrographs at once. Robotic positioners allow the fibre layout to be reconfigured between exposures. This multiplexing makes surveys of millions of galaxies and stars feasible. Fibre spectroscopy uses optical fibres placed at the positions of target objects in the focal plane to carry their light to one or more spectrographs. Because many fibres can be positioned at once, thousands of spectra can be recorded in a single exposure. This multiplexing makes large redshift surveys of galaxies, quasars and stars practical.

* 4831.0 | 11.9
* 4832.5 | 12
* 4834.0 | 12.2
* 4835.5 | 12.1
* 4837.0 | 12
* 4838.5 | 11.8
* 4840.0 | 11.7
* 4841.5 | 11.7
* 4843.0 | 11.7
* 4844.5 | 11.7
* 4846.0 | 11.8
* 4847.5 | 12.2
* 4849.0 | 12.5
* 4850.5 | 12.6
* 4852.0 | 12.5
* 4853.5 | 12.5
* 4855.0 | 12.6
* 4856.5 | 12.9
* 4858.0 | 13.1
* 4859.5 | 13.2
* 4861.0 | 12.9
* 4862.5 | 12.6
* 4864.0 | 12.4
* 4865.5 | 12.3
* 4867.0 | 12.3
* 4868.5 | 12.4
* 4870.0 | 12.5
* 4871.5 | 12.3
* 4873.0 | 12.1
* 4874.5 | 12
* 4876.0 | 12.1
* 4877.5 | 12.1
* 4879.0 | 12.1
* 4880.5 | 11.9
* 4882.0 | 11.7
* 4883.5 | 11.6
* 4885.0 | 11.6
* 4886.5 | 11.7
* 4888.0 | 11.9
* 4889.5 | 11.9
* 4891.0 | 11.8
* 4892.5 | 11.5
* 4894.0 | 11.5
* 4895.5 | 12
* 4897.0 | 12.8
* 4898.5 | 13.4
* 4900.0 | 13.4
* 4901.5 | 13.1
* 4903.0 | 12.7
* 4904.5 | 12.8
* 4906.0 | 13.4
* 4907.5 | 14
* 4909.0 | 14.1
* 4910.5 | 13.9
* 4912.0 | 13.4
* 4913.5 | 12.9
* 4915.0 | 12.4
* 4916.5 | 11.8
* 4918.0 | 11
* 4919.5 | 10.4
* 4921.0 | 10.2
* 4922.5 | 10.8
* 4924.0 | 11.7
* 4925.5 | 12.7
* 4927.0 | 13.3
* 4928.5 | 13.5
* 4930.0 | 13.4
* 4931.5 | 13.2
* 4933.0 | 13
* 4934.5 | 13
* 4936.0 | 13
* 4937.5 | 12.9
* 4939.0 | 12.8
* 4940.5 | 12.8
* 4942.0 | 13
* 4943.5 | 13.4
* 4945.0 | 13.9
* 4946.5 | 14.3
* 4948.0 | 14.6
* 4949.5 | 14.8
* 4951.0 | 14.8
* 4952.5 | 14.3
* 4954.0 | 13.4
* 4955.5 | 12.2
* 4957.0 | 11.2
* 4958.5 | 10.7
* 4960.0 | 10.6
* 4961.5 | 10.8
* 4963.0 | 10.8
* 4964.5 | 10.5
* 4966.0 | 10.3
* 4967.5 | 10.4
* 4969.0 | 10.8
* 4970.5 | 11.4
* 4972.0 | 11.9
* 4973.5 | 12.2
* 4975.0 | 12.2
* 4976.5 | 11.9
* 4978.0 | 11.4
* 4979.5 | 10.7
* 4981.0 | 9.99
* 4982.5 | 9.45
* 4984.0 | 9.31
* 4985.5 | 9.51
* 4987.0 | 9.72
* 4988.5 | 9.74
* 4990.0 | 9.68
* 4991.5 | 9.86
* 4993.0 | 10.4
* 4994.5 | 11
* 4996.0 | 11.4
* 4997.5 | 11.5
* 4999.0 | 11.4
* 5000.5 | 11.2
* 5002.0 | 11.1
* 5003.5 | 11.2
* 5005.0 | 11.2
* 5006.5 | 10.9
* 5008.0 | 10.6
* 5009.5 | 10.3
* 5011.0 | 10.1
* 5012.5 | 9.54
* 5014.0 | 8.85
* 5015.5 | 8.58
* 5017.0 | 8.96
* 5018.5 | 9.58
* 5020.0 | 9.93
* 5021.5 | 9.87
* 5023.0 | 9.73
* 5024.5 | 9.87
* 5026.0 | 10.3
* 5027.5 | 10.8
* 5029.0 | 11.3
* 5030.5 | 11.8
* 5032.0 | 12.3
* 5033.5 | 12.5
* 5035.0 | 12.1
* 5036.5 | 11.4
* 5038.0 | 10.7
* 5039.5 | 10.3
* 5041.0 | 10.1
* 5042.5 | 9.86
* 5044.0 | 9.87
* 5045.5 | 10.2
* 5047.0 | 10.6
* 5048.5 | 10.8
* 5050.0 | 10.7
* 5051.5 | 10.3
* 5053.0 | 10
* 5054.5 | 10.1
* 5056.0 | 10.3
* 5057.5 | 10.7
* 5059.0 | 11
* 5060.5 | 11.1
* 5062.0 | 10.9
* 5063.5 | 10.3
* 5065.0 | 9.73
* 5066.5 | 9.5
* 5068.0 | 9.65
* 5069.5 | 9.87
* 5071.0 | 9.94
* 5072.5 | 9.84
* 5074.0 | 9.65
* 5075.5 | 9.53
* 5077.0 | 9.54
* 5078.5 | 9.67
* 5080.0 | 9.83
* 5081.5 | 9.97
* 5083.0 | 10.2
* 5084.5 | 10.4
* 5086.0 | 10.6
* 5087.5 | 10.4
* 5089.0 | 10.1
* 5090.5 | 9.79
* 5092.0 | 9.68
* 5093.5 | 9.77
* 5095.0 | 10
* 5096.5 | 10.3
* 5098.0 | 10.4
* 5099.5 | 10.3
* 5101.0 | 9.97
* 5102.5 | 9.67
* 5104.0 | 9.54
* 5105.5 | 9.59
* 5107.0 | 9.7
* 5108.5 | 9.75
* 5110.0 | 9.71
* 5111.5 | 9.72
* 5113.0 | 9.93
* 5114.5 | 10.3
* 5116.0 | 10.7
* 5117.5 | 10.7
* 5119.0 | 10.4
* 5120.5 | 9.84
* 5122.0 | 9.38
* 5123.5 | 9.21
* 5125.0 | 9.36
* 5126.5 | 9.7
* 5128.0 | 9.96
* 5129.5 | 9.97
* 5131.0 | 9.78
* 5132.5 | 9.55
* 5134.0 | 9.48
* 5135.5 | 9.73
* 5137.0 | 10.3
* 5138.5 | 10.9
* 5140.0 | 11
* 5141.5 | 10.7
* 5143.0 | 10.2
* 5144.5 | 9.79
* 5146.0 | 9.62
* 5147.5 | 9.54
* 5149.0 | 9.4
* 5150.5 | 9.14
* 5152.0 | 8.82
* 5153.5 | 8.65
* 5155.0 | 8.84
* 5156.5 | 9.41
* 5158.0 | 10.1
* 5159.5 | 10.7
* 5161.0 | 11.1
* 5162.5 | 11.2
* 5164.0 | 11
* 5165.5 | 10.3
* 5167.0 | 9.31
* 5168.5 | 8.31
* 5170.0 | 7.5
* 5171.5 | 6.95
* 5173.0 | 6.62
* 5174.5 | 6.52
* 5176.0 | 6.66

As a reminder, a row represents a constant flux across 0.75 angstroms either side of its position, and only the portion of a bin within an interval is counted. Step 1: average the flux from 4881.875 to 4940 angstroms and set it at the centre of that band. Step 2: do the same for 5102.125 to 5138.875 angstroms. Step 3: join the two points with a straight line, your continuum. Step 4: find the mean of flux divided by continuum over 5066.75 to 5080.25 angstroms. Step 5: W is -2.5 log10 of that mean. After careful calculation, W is 0.08 mag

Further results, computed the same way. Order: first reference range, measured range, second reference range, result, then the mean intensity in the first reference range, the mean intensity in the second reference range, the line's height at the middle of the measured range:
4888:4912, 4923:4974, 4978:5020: -0.09 mag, 12.8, 10.2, 11.5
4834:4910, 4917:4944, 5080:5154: -0.06 mag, 12.4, 9.91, 11.8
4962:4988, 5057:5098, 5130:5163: 0.02 mag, 10.7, 9.9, 10.2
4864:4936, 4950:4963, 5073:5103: -0.05 mag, 12.4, 9.99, 11.7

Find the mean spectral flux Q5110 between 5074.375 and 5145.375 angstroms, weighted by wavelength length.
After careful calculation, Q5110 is 9.98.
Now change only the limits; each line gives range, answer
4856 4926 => 12.3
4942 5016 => 11.3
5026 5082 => 10.5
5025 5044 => 11.1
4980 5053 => 10.4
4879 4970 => 12.4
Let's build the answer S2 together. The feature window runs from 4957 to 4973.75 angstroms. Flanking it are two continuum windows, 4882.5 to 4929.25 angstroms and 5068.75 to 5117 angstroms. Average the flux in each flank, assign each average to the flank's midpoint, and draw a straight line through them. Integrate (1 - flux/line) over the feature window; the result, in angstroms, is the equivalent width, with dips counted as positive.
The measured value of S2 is 1.0 angstroms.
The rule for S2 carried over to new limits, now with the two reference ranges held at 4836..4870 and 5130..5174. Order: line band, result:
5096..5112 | 0.2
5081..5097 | 0.1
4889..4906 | -0.8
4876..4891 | 0.3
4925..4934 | -1.2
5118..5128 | 0.1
